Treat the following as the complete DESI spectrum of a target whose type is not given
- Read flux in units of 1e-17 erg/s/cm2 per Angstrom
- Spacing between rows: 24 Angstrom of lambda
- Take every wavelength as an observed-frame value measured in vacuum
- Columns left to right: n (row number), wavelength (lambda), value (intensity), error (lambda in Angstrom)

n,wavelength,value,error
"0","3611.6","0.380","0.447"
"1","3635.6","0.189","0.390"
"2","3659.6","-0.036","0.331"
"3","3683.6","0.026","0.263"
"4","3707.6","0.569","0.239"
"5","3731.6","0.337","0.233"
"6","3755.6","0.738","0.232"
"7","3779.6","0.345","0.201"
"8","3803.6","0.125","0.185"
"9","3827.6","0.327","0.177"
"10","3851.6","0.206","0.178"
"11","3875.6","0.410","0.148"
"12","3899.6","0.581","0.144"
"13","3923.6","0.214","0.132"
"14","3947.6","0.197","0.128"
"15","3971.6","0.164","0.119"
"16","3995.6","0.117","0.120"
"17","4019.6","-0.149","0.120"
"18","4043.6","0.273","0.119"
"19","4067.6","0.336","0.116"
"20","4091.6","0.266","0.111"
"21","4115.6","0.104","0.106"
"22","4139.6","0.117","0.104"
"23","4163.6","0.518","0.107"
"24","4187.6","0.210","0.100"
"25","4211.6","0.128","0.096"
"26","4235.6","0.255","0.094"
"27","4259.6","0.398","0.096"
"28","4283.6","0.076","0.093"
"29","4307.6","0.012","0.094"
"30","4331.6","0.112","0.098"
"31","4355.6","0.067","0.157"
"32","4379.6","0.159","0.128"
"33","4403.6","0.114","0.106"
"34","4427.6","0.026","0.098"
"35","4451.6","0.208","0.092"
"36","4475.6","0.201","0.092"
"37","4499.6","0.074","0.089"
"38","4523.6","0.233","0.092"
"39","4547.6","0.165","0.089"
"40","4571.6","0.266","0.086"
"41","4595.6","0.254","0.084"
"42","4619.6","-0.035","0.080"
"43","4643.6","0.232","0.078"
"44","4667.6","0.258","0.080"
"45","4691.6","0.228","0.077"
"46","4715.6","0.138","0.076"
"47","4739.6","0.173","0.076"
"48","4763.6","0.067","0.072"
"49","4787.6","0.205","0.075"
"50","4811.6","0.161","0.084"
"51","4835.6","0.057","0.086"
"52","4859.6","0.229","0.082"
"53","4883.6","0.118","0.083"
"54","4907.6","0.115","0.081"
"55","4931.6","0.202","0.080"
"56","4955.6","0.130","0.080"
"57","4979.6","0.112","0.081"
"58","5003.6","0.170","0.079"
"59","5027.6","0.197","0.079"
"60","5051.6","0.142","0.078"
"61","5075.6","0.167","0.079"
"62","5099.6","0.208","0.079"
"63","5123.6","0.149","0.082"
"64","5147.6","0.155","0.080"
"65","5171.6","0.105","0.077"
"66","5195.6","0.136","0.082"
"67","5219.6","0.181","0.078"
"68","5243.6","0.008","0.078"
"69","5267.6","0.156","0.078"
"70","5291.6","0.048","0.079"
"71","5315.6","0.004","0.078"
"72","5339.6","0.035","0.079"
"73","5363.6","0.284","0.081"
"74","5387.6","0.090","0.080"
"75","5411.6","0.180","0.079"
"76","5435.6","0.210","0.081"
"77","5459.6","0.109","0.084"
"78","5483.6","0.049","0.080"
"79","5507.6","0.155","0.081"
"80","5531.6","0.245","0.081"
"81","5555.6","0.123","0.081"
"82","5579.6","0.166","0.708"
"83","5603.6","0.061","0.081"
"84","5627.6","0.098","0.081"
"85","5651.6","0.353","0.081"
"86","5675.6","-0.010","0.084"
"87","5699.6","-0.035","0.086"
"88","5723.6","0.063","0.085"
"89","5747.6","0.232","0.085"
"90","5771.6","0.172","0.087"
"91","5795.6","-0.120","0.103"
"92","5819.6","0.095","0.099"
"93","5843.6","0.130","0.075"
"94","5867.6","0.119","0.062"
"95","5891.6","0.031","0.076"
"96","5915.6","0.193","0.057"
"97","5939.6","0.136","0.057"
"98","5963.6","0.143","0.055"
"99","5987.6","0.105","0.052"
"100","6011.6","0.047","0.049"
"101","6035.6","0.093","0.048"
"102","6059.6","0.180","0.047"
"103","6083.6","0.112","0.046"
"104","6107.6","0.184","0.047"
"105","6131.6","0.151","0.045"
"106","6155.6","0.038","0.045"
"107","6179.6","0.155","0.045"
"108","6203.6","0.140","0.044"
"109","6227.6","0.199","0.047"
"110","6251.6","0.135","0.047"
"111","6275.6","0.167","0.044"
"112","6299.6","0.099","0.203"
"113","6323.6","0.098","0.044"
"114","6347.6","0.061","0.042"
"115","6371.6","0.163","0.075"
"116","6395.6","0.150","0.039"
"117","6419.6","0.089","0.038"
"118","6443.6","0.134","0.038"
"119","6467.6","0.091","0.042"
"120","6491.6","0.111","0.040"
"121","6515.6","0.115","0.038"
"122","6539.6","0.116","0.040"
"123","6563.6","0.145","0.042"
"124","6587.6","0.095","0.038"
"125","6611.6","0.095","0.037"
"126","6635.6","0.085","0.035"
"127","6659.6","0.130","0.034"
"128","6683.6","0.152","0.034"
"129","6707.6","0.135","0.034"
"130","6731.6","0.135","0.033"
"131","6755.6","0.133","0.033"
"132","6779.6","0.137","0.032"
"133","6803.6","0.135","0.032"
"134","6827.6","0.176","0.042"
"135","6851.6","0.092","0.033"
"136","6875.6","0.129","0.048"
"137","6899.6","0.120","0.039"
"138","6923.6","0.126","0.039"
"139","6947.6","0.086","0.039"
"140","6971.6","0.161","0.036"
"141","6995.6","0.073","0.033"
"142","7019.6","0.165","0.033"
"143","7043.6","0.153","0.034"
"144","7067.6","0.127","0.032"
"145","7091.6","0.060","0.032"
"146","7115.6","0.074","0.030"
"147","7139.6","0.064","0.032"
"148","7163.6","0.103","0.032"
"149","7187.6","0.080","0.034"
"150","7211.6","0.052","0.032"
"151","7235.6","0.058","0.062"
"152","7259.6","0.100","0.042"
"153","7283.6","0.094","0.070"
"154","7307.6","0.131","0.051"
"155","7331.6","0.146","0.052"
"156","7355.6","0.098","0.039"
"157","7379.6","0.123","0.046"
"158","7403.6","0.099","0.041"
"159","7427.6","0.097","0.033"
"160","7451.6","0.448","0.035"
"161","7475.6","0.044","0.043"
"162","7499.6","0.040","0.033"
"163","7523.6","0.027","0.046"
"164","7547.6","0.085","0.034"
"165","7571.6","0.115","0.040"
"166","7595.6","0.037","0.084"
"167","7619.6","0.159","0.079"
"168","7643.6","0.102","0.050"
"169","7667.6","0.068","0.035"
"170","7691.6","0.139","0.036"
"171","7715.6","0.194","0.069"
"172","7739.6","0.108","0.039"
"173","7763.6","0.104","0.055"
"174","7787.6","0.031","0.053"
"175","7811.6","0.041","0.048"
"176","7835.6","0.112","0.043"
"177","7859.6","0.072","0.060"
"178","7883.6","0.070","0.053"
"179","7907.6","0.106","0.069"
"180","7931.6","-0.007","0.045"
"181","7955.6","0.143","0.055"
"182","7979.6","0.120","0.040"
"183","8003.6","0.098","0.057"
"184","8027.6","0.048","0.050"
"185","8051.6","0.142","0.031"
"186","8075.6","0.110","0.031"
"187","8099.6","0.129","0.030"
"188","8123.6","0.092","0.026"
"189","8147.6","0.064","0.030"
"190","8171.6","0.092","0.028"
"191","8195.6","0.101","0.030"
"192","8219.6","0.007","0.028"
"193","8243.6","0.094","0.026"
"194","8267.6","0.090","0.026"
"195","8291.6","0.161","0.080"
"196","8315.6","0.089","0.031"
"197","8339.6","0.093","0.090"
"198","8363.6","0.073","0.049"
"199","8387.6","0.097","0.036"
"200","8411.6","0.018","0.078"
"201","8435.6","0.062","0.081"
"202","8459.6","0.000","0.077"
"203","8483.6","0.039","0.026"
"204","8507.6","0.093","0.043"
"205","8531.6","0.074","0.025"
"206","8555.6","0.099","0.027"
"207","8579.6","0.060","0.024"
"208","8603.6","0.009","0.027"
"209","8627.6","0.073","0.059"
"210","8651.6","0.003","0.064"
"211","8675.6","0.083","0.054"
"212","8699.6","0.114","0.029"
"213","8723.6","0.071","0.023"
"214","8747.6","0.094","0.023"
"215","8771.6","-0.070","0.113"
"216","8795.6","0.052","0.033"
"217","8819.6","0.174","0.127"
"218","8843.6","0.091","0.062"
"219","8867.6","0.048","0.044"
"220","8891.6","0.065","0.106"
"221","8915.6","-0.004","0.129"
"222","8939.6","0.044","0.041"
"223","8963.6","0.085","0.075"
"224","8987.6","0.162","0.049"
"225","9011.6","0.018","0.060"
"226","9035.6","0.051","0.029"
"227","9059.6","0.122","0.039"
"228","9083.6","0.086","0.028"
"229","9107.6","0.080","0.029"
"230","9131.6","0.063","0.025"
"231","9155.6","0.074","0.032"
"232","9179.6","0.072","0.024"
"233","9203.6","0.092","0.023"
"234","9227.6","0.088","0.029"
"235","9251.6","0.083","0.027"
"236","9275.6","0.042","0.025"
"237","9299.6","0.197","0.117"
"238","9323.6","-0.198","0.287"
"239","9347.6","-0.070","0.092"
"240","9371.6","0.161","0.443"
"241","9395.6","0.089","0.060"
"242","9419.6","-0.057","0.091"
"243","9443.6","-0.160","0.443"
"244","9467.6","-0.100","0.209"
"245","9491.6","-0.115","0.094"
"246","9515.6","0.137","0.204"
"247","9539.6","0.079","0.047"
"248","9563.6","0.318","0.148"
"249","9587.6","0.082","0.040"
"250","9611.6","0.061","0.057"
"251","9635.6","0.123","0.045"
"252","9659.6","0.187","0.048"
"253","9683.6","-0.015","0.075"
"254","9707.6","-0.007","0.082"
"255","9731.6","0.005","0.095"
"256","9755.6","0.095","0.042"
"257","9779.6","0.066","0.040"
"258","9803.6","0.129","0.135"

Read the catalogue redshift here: 1.00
